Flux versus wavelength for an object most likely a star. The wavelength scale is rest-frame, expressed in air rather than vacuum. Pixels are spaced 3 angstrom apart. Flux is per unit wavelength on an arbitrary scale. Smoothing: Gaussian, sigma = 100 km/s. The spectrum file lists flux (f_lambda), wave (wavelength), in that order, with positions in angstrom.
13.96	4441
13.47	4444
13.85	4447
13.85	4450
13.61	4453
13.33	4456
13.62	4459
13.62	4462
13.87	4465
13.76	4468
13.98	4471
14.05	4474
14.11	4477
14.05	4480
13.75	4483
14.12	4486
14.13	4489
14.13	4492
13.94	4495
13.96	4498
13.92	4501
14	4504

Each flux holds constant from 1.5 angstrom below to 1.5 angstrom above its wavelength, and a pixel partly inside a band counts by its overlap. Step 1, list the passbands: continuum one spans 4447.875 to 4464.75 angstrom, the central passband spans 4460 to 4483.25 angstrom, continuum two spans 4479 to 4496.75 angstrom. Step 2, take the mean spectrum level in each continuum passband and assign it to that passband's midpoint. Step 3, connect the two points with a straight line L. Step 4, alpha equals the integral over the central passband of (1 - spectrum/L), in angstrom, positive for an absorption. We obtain -0.1 angstrom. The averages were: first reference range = 13.6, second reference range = 14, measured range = 13.9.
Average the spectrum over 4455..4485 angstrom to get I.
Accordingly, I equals 13.8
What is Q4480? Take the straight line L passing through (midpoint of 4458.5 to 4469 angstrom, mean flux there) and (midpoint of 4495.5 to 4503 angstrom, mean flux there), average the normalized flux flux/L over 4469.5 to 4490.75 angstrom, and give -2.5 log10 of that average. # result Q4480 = -0.016 mag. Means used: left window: 13.7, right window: 13.9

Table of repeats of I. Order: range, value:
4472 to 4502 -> 14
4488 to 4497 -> 14.1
